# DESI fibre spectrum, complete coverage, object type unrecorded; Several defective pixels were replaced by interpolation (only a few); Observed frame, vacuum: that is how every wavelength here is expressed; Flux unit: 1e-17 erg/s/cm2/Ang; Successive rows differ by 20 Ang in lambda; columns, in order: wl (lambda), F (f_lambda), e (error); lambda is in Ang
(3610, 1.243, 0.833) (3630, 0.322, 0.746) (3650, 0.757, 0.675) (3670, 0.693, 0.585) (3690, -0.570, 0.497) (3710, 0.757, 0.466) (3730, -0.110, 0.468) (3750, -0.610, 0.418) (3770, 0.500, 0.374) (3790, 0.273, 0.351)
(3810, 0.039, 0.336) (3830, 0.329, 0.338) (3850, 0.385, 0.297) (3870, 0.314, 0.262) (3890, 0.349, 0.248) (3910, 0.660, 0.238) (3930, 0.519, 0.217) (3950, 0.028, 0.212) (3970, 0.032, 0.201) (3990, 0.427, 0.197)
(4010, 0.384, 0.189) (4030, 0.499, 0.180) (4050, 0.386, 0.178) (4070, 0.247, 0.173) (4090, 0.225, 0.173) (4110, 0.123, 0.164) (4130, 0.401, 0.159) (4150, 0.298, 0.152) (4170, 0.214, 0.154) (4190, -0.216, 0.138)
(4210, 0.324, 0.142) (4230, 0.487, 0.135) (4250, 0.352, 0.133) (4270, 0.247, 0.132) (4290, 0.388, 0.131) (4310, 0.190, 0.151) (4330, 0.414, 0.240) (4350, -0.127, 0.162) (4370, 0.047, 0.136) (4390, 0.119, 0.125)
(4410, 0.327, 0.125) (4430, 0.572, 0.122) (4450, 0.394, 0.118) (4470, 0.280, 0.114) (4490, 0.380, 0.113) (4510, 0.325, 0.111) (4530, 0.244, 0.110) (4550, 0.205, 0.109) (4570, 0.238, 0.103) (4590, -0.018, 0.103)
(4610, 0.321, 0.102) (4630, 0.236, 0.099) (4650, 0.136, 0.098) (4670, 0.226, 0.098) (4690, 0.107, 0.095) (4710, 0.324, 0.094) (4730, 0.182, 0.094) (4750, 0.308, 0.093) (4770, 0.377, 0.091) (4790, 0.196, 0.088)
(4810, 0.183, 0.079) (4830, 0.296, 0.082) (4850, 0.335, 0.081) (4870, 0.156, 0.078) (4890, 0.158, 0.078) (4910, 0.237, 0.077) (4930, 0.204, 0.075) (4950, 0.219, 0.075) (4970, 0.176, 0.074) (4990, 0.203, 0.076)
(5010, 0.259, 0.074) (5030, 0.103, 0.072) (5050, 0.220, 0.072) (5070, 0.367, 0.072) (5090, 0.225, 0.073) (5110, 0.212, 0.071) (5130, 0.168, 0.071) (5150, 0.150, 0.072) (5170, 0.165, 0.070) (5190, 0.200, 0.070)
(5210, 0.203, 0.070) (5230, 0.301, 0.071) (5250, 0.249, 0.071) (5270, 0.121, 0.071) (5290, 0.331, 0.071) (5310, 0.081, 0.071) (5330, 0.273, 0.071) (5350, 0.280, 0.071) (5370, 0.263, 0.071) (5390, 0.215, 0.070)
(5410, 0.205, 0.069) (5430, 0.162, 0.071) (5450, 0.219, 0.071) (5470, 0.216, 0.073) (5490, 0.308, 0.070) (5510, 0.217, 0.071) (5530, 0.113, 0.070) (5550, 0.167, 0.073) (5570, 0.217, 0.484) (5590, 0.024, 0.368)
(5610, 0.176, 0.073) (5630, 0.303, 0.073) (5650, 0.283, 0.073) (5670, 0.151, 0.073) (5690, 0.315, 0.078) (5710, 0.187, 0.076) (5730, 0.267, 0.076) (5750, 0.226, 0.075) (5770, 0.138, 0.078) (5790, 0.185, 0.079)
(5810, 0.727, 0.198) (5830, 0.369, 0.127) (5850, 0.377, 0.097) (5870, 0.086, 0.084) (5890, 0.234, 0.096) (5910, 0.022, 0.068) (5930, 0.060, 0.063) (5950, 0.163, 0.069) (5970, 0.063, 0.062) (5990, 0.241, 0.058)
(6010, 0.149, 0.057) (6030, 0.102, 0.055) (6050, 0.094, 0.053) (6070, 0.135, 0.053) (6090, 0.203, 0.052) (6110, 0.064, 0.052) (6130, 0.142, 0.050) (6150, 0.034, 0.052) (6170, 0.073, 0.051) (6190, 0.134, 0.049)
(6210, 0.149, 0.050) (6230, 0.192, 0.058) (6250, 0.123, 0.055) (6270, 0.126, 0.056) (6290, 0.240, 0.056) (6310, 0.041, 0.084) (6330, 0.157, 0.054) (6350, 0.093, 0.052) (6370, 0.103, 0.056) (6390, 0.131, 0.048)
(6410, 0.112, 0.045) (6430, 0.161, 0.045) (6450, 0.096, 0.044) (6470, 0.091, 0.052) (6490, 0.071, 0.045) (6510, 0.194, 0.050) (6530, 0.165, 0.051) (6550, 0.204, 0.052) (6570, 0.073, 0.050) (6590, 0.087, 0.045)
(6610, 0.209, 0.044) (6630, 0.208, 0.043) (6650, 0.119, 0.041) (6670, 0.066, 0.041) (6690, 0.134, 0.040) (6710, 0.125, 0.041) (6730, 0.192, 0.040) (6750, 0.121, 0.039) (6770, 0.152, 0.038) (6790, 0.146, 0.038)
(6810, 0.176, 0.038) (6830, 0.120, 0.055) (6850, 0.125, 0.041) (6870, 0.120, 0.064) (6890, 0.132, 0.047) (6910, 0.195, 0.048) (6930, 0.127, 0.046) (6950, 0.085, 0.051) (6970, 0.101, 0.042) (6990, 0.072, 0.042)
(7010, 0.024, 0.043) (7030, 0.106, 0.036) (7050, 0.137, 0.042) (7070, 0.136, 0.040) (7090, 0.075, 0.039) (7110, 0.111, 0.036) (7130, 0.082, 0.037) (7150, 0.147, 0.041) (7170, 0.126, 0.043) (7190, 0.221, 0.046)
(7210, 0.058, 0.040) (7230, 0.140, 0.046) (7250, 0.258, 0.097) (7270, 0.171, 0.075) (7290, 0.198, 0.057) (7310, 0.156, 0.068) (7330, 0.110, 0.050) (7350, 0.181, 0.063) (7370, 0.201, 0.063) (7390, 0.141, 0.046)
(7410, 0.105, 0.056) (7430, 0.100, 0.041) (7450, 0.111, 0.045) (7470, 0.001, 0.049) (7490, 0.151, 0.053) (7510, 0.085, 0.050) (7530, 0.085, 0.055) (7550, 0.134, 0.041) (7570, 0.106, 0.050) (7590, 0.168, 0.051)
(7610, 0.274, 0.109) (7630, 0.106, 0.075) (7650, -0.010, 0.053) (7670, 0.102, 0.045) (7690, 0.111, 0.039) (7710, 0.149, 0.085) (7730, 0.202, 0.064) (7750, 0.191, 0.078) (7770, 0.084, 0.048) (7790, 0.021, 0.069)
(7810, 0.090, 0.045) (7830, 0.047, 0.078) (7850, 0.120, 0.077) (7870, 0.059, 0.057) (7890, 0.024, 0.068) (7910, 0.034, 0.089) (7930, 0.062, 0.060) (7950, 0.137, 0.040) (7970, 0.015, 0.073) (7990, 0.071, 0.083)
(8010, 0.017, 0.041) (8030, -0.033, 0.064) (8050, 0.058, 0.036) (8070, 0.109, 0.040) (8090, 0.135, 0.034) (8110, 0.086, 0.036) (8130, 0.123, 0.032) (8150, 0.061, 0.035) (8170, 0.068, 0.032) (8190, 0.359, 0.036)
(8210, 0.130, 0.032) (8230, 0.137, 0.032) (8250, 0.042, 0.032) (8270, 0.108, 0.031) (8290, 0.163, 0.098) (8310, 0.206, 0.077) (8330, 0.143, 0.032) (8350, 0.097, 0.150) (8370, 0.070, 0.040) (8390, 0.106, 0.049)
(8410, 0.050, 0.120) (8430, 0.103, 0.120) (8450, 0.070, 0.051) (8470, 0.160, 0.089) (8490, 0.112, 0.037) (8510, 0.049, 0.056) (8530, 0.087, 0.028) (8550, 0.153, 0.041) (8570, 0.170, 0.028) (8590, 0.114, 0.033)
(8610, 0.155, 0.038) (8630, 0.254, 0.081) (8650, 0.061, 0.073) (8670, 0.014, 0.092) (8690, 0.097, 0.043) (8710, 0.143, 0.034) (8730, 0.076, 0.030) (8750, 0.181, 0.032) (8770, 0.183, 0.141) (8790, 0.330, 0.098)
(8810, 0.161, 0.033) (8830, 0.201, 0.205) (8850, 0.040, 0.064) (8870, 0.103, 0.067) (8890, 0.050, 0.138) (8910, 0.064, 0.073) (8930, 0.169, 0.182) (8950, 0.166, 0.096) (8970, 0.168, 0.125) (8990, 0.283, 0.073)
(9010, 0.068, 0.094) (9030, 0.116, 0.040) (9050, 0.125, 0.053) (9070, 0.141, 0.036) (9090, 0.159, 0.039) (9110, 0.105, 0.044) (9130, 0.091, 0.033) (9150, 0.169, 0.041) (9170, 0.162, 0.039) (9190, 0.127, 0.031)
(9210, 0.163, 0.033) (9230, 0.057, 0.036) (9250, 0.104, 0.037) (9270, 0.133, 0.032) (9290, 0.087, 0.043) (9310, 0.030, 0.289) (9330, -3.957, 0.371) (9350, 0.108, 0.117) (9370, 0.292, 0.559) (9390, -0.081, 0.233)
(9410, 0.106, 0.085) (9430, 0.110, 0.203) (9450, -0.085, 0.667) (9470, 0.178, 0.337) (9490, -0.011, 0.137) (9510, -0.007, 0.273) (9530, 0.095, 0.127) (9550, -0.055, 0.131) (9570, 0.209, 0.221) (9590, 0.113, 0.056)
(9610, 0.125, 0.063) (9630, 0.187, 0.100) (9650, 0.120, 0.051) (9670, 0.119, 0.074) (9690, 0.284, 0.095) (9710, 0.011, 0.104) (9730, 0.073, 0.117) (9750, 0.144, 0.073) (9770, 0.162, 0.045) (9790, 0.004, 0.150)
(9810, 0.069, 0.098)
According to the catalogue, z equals 1.196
